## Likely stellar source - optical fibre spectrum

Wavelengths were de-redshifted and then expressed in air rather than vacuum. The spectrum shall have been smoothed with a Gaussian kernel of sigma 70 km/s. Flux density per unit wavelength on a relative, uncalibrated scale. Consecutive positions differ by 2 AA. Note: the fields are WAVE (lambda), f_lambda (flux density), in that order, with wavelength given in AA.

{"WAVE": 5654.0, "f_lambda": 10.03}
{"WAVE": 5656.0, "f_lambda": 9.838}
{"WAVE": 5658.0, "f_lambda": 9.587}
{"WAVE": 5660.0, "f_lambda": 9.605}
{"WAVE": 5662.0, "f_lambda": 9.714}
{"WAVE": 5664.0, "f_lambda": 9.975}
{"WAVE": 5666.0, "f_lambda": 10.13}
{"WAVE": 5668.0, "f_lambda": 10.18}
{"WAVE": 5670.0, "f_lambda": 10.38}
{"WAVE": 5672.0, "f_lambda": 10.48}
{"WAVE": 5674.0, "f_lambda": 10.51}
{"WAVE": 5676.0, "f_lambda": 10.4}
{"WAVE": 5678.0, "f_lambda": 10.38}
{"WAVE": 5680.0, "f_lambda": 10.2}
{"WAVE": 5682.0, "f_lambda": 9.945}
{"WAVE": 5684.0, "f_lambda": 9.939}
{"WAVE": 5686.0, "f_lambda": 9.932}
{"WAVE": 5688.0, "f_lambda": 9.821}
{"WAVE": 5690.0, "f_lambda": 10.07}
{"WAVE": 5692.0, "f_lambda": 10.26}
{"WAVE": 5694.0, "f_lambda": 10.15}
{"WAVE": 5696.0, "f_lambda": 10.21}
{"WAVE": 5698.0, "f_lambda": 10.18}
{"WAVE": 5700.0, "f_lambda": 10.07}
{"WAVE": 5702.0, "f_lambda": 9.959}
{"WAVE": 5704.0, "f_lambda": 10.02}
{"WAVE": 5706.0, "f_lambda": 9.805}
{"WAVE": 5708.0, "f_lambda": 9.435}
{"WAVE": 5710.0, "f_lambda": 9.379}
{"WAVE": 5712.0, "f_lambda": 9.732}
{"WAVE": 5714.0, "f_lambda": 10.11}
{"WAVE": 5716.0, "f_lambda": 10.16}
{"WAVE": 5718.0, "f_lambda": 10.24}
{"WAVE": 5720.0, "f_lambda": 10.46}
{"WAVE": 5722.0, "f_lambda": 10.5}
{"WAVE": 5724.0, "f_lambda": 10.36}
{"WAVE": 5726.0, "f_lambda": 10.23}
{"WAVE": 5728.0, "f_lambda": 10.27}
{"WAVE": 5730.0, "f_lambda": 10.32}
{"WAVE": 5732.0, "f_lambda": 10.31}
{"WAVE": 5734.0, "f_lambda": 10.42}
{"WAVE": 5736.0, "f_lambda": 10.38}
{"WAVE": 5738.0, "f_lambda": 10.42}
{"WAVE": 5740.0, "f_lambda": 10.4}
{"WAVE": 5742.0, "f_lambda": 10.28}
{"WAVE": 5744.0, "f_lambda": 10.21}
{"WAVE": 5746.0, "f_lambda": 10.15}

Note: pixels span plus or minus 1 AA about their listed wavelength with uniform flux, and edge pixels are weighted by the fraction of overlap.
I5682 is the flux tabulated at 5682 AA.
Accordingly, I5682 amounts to 9.945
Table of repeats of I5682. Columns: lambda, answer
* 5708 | 9.435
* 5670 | 10.38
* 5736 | 10.38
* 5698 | 10.18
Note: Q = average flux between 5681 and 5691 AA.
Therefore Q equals 9.94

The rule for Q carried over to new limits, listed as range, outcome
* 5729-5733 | 10.3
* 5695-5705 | 10.1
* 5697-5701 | 10.1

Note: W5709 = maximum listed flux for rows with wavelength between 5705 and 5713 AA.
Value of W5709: 9.805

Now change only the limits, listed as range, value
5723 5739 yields 10.42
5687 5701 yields 10.26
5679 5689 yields 10.2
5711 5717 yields 10.16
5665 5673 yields 10.48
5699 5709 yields 10.07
